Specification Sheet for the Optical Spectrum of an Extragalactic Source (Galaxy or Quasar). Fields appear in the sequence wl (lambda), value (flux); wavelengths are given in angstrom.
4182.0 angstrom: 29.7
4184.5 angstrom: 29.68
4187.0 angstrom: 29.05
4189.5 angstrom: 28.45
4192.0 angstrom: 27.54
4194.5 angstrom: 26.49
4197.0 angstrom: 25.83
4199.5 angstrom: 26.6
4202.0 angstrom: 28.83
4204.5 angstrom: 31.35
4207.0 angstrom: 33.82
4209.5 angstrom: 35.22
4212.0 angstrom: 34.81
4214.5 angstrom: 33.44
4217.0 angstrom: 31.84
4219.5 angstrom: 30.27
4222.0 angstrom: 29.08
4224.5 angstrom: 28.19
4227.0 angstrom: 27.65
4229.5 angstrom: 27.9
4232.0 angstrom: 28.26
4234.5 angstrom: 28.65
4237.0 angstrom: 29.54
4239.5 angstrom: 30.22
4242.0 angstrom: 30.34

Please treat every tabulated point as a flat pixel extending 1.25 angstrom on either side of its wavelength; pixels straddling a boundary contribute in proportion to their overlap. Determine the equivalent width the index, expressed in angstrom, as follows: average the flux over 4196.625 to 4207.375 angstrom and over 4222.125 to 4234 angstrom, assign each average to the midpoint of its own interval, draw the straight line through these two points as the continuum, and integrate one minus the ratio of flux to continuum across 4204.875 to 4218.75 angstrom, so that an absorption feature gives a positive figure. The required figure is -2.3 angstrom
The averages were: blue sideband 29.2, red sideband 28.1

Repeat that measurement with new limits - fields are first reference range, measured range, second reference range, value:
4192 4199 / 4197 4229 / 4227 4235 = -4.0 angstrom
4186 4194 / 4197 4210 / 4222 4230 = -1.1 angstrom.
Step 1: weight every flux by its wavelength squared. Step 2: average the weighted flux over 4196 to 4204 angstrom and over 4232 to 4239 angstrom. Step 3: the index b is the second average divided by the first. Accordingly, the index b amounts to 1.07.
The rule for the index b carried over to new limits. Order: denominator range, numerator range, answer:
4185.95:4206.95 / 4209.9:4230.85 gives 1.09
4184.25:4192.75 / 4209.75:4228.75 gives 1.10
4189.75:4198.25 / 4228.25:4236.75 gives 1.08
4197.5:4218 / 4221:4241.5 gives 0.91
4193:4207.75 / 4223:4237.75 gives 1.00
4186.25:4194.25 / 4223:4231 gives 1.01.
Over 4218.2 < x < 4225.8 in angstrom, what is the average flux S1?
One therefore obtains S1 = 29.2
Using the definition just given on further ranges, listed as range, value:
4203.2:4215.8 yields 33.7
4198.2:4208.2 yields 30.1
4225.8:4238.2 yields 28.4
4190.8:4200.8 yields 26.6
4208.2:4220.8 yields 33.1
